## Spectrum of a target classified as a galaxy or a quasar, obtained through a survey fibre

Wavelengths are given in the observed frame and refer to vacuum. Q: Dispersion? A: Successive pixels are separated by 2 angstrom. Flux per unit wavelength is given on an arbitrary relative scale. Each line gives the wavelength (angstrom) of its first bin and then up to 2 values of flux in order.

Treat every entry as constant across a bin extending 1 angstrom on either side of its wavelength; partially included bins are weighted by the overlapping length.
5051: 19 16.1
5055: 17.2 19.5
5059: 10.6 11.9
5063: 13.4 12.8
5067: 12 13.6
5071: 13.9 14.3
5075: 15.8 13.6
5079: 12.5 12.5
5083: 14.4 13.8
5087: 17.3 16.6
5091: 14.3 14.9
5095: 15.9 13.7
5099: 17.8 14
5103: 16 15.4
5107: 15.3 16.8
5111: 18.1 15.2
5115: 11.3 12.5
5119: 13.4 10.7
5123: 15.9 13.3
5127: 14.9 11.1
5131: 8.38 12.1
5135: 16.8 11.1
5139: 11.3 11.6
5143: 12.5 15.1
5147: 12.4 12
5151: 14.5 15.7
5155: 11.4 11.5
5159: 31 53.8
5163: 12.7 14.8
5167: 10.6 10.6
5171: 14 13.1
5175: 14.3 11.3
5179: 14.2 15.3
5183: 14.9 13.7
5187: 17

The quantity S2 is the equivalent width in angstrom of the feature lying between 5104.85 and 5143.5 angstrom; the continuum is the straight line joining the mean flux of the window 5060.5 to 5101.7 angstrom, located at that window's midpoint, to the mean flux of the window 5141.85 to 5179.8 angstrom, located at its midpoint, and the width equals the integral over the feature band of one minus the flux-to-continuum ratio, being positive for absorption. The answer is 4.7 angstrom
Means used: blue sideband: 14.3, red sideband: 16.1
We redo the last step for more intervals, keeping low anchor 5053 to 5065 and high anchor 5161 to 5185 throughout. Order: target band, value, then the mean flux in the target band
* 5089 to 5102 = -0.5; 15.2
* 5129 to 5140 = 2.2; 11.9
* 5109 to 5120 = 0.3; 14.3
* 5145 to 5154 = 0.6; 13.8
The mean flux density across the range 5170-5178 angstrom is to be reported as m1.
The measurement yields 13.2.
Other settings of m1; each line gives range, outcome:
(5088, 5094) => 15.3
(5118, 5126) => 13.3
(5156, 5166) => 24.8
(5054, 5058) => 18.4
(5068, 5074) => 13.9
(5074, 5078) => 14.7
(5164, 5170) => 12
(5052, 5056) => 16.6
